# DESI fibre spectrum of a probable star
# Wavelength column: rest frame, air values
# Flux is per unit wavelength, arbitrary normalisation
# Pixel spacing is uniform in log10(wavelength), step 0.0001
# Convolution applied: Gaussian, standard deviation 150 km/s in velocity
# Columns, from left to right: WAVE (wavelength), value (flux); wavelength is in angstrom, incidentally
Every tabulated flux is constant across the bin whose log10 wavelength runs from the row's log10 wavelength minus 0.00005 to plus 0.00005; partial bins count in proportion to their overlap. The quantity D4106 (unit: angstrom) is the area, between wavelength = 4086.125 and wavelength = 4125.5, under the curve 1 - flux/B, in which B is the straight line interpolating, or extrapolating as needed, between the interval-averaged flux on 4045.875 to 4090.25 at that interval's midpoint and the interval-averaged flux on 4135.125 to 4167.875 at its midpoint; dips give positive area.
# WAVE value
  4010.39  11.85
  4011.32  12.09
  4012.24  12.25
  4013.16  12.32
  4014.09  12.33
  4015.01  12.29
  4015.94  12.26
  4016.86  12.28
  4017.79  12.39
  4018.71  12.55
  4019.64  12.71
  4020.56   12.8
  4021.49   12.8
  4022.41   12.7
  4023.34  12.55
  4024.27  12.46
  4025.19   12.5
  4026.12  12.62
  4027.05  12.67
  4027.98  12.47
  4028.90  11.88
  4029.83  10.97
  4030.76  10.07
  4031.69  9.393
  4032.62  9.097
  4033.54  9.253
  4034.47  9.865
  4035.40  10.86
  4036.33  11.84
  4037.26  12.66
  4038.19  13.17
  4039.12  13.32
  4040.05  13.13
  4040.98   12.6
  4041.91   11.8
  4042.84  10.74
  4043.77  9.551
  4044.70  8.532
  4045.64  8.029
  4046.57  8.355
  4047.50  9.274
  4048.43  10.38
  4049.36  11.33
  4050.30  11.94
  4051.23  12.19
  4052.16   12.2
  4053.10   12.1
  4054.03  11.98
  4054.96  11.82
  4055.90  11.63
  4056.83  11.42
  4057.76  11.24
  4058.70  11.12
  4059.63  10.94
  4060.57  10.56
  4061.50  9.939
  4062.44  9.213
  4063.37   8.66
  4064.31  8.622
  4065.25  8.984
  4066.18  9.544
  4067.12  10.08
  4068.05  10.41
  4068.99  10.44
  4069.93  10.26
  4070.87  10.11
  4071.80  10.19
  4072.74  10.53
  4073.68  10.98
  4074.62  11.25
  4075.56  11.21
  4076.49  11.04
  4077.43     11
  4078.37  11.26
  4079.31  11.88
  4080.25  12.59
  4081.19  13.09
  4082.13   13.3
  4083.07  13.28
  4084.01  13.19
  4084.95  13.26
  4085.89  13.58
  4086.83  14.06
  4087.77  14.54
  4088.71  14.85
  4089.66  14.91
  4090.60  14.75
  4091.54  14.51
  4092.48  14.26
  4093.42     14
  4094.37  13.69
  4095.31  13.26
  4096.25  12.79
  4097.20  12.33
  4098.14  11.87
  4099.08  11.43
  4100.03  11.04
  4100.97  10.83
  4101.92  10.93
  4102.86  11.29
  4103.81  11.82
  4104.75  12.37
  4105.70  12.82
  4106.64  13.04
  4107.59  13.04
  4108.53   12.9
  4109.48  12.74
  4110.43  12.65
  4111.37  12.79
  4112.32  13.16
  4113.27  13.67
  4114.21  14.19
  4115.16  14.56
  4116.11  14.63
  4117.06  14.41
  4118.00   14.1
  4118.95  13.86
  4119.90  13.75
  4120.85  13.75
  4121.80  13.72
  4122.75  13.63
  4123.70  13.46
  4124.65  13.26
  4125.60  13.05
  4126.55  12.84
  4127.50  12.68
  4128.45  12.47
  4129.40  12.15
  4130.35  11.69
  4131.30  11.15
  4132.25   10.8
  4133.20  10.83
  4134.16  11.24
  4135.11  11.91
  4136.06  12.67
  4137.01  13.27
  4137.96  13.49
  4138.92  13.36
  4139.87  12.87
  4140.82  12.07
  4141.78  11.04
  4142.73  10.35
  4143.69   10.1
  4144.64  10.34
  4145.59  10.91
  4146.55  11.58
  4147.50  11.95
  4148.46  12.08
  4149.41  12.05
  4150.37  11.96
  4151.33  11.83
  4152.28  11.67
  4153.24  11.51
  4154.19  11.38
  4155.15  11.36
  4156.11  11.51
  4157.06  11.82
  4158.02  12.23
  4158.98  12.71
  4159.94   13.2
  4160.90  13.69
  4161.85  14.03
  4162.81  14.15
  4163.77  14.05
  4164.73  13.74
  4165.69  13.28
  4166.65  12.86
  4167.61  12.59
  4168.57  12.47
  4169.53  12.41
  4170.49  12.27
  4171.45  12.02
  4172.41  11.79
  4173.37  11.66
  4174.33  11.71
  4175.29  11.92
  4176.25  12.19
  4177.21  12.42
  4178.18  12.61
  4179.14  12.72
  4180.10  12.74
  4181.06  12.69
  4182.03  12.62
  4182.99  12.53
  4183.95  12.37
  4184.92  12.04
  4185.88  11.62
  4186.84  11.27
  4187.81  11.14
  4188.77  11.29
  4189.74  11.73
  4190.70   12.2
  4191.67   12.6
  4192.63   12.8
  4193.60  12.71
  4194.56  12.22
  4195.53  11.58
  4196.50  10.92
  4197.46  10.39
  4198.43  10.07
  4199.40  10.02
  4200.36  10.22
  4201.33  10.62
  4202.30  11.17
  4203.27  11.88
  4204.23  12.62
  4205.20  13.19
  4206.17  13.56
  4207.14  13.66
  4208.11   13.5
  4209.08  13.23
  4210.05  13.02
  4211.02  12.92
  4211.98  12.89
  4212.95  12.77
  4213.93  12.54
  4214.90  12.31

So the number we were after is -4.9 angstrom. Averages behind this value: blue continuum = 11.4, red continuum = 12.3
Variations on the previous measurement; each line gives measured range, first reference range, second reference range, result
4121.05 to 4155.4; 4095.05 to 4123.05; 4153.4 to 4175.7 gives 1.8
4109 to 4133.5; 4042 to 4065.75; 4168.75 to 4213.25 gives -4.0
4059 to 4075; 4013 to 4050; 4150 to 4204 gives 2.2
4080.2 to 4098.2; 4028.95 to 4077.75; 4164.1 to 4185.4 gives -3.9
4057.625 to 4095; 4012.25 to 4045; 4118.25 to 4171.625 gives 0.7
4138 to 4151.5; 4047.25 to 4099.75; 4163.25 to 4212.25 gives 0.4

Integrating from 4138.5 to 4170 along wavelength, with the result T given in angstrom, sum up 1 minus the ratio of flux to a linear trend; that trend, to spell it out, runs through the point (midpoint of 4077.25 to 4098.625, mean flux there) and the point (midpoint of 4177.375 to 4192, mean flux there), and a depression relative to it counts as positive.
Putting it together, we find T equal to 0.7 angstrom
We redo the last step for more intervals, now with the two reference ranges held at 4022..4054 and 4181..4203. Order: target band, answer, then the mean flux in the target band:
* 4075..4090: -2.07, 12.9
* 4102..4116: -1.86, 12.9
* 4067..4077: 0.63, 10.6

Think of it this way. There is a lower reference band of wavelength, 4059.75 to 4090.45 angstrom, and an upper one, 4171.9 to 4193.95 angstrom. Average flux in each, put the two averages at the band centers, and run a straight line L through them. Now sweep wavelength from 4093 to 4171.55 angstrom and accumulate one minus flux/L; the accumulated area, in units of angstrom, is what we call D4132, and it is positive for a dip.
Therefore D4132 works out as -4.6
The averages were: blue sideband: 11.5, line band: 12.5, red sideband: 12.1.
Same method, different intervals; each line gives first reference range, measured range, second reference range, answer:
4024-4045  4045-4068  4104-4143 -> 2.5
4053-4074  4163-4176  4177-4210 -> -0.9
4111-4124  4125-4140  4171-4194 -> 1.3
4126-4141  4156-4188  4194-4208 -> -1.7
